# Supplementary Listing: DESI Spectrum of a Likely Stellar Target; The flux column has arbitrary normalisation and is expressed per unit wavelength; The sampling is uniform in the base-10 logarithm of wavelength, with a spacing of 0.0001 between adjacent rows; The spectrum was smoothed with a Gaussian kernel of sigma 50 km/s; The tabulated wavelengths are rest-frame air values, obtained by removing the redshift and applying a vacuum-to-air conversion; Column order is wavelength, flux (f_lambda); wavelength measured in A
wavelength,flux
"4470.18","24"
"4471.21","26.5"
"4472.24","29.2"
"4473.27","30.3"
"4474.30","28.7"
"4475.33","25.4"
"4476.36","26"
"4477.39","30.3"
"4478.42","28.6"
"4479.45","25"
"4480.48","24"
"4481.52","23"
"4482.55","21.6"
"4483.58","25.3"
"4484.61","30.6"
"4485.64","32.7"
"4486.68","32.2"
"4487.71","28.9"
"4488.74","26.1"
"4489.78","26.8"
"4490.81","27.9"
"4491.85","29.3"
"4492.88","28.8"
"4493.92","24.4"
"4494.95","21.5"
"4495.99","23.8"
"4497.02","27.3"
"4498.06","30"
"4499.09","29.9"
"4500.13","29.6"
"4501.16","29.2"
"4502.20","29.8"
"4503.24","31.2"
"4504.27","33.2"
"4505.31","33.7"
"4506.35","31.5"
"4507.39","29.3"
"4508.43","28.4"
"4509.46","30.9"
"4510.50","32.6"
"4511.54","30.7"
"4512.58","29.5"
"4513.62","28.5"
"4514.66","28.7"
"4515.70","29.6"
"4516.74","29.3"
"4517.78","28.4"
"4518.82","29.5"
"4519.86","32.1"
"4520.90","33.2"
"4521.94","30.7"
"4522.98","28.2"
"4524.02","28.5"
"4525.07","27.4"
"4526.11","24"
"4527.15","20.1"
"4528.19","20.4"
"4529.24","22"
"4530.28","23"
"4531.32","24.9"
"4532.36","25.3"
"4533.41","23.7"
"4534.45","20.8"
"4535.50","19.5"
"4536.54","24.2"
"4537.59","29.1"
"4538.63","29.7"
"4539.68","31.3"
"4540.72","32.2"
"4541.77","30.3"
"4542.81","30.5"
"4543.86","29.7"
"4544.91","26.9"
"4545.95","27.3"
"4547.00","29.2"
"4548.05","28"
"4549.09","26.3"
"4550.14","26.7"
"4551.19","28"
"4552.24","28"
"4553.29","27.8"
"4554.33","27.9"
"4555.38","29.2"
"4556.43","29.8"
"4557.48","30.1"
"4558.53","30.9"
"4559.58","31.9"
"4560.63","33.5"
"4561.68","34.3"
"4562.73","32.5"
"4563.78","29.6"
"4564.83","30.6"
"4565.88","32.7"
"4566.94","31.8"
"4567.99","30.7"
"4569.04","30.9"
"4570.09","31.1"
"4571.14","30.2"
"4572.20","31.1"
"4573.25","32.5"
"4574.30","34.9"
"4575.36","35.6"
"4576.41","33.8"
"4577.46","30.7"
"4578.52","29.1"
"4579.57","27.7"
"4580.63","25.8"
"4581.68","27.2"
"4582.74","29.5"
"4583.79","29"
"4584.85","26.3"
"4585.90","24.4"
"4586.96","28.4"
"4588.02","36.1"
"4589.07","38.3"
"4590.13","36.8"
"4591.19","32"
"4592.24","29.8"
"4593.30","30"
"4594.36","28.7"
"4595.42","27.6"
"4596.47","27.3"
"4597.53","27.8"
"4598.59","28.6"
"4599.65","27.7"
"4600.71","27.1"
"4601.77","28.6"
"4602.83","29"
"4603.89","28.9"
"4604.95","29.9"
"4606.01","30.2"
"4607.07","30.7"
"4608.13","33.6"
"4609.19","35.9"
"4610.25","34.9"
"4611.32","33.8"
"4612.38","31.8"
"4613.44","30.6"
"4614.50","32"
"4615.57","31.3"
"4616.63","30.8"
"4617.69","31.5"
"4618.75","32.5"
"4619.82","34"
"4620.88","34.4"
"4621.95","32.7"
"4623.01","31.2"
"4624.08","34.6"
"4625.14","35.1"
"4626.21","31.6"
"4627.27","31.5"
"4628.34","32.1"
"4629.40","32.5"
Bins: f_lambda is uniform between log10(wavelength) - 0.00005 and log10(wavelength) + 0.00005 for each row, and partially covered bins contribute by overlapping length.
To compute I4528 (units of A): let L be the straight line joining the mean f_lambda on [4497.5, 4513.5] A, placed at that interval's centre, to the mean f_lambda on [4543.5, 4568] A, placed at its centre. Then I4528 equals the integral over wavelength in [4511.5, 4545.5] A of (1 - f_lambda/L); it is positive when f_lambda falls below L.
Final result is 3.3 A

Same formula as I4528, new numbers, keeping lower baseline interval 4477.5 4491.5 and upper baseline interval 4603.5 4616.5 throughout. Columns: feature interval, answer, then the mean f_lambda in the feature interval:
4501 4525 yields -1.6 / 30.2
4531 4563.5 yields 1.3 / 28.4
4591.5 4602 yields 1.0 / 28.4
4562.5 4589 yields 0.1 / 30.6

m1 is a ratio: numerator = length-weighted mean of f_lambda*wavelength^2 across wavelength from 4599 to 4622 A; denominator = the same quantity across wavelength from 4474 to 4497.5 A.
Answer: 1.24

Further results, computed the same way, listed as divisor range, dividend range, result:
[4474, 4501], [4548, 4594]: 1.16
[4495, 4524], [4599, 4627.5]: 1.11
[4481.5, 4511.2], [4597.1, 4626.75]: 1.15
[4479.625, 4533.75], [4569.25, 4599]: 1.13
